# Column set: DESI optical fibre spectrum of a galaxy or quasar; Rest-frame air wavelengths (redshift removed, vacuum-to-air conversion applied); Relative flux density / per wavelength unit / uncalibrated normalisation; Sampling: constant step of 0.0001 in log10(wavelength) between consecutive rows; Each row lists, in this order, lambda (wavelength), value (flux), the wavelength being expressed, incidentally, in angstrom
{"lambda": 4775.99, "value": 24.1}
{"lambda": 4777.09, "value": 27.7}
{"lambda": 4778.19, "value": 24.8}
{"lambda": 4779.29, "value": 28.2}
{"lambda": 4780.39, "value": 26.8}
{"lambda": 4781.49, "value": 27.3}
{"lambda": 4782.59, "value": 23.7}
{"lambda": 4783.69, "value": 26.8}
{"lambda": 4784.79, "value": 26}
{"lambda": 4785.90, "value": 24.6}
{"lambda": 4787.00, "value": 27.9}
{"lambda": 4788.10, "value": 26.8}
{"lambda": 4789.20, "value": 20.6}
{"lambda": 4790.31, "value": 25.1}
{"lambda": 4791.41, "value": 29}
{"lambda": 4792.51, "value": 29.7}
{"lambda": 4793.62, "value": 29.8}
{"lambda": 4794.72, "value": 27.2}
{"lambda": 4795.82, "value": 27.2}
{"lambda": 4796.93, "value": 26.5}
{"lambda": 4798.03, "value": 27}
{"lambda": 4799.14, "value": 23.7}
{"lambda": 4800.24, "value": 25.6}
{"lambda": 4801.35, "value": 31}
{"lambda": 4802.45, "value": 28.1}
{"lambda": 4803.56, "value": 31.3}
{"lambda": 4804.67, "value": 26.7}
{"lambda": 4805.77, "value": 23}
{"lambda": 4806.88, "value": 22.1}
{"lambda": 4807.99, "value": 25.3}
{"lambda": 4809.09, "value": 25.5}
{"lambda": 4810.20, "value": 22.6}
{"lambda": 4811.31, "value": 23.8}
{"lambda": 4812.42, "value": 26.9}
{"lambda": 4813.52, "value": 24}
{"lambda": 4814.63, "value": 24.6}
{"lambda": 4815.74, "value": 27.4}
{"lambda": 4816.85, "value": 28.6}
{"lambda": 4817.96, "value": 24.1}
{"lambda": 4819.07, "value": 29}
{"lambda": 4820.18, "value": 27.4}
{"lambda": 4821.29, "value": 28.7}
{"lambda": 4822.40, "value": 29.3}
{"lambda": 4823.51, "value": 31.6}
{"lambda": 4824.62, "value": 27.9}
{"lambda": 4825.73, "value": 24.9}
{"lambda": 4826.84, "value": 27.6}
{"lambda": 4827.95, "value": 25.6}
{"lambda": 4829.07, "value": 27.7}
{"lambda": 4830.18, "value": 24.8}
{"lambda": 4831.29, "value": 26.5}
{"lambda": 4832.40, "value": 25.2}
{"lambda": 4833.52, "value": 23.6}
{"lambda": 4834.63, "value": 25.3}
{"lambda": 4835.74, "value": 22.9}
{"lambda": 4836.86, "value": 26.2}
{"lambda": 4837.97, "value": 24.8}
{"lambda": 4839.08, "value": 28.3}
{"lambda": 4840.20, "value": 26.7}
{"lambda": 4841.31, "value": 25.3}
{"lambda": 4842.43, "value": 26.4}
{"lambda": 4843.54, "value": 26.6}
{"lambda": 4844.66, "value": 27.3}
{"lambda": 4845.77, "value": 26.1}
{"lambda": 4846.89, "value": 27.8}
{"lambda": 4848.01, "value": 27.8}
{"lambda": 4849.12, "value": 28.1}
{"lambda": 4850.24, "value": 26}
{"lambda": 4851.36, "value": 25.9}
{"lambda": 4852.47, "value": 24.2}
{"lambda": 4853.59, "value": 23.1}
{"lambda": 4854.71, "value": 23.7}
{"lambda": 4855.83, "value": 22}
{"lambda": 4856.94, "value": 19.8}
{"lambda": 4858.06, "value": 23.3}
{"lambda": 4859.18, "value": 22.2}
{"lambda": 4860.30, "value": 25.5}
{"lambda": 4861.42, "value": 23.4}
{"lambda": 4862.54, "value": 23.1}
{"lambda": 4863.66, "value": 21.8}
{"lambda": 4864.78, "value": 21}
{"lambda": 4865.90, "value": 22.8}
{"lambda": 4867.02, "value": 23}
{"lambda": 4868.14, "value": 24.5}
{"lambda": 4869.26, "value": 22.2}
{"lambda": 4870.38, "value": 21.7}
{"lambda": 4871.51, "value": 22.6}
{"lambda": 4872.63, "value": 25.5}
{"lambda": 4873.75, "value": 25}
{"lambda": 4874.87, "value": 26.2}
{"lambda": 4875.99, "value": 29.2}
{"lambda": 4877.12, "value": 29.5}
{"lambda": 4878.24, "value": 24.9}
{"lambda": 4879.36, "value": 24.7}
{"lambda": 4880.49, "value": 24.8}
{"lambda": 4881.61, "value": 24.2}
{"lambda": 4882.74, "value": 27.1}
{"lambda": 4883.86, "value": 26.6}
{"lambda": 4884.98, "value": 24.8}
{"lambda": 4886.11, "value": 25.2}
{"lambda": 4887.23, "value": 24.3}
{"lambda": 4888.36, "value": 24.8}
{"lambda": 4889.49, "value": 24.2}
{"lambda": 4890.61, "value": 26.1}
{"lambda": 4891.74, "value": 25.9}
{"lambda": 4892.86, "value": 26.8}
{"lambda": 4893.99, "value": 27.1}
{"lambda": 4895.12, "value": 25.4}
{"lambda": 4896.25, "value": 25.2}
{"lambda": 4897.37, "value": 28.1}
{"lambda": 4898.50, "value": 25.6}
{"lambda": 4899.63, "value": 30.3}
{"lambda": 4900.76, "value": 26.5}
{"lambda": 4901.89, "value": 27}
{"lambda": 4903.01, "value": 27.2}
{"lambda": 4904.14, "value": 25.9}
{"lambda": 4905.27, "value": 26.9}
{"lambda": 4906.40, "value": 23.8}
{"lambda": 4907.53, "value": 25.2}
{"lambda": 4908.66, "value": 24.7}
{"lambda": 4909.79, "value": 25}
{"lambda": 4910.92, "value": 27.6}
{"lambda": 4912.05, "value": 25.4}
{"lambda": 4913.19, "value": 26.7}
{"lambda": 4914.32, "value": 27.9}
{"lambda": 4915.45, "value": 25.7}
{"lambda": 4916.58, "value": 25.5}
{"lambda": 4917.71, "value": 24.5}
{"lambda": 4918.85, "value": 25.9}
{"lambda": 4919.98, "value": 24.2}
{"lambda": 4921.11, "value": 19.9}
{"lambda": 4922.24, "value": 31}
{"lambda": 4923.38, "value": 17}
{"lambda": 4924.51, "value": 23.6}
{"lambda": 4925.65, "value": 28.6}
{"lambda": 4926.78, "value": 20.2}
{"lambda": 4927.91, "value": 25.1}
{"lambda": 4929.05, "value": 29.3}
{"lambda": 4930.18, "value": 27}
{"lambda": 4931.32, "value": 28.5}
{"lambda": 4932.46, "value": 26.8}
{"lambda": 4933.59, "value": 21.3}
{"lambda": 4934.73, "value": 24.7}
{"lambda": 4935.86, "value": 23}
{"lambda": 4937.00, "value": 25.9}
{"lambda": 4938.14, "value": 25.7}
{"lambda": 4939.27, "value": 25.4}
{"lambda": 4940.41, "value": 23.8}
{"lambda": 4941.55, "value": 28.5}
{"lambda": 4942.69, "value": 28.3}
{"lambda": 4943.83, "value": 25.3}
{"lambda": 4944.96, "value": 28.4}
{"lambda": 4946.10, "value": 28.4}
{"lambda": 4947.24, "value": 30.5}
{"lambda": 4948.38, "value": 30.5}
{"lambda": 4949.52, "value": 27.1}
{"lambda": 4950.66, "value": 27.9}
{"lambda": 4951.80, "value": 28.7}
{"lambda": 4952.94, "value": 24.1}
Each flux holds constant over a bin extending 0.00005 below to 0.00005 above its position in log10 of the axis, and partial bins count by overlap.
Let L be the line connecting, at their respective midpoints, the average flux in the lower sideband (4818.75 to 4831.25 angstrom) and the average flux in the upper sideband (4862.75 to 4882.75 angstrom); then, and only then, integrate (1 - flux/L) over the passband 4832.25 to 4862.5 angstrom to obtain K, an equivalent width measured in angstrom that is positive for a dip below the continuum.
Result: 1.2 angstrom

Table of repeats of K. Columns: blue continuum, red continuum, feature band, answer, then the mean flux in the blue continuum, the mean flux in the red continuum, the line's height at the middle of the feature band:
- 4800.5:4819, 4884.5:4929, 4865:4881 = 0.6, 26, 25.5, 25.7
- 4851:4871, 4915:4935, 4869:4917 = -3.8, 22.9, 24.9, 23.9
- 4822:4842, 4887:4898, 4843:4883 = 2.2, 26.3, 25.8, 26.1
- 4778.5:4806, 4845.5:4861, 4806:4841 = -0.5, 26.8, 24.6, 25.7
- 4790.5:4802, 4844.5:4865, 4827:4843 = -0.2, 27.6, 24.3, 25.4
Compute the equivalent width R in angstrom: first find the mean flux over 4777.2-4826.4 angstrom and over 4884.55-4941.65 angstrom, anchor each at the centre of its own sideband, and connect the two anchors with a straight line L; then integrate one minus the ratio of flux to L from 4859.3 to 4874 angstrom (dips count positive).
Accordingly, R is 1.6 angstrom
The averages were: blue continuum 26.6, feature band 23.2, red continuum 25.6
